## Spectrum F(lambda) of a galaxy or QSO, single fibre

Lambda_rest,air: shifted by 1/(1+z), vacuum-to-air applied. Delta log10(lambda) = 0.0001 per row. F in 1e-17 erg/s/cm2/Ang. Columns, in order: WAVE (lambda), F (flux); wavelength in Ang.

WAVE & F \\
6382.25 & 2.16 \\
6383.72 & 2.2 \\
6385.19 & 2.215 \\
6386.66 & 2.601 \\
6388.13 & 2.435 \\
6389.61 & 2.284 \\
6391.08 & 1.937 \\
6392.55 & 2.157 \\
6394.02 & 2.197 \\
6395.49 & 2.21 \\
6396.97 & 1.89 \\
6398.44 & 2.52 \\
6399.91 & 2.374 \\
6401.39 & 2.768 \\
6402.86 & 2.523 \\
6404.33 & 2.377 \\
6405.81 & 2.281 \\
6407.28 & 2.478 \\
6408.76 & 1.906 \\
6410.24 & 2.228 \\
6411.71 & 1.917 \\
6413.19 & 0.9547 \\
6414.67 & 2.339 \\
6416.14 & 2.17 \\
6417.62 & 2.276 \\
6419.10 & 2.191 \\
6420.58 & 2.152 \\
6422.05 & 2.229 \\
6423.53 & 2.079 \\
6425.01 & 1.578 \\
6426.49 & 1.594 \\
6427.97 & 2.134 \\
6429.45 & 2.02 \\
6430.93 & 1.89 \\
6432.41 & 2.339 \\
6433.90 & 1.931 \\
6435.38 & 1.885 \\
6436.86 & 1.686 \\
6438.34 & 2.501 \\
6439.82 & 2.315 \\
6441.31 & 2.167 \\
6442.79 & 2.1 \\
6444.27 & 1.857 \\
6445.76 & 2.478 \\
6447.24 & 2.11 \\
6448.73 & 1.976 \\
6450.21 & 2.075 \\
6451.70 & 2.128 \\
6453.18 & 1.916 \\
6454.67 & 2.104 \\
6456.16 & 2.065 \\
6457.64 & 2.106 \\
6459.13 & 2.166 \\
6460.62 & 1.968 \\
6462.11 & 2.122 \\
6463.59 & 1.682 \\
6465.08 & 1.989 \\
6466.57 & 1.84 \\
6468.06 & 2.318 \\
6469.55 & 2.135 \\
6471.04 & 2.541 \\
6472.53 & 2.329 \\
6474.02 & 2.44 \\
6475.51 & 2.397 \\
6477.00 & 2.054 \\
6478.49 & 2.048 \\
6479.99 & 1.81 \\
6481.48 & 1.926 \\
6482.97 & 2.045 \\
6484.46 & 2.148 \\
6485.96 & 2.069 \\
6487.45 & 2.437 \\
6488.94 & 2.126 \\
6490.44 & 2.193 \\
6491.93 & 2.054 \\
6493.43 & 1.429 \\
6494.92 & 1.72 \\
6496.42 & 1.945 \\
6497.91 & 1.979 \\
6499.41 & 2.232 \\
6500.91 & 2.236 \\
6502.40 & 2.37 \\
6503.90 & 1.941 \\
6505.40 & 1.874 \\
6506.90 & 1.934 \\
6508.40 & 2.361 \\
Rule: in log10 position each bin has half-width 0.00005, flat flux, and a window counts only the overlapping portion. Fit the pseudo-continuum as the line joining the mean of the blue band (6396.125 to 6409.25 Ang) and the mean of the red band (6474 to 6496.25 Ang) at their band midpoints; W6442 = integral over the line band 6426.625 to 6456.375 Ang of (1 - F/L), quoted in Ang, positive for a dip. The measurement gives 1.8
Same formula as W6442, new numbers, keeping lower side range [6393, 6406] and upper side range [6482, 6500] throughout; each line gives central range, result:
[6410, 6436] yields 3.2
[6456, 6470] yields 0.6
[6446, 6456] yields 0.4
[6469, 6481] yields -0.7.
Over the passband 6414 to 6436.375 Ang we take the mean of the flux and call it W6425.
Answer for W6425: 2.05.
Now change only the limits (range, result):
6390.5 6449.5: 2.12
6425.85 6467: 2.04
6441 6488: 2.11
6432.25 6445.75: 2.1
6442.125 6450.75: 2.1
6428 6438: 1.99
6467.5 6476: 2.36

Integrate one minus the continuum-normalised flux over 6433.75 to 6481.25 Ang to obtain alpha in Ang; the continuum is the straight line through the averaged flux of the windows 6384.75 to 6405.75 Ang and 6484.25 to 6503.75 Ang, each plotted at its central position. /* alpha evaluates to 1.3 Ang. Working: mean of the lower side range 2.32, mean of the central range 2.1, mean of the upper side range 2.07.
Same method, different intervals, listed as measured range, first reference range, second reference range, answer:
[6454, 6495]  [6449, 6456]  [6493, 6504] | -1.2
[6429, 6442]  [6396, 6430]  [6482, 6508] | 0.2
